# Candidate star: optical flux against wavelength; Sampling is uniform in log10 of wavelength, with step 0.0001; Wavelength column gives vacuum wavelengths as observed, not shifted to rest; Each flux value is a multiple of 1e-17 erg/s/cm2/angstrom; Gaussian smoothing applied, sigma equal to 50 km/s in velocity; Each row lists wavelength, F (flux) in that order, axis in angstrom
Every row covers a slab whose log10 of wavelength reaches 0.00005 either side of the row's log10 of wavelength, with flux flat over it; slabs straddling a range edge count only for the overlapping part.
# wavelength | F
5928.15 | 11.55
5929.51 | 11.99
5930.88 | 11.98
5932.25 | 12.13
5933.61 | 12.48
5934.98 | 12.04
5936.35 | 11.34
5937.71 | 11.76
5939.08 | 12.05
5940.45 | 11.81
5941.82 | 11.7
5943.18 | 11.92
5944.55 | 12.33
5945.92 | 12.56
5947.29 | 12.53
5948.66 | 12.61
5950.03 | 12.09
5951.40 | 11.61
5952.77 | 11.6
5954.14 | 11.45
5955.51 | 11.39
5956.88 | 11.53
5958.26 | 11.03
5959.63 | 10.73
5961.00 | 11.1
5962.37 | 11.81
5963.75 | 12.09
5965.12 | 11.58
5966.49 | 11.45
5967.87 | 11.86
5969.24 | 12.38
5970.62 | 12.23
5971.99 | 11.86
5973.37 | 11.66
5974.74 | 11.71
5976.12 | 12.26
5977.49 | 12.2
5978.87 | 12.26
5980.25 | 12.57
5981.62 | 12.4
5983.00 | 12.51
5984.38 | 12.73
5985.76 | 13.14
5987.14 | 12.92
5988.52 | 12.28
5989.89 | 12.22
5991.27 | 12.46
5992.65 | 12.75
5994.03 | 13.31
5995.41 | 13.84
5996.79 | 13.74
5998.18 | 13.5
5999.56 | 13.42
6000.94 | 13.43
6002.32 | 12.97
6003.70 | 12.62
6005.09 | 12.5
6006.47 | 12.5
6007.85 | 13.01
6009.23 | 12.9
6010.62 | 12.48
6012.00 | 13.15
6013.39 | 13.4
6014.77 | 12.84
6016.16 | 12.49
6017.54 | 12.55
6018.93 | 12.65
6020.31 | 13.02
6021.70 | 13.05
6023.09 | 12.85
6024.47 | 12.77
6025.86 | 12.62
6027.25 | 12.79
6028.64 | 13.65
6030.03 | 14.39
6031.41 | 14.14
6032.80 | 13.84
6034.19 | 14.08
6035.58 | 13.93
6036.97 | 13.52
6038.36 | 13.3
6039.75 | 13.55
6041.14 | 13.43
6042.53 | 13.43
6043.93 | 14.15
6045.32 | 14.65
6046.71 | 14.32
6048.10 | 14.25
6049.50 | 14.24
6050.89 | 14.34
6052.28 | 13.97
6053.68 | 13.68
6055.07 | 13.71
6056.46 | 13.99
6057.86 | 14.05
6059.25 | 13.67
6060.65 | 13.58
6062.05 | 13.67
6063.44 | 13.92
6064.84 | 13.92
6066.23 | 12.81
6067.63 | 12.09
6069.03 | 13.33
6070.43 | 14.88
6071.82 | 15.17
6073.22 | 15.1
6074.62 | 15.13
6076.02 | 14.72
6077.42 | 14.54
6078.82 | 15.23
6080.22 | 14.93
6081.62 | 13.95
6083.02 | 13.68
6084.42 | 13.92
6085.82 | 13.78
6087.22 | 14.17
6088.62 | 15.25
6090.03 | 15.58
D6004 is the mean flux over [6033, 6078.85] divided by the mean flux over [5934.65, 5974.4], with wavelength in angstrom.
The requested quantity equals 1.2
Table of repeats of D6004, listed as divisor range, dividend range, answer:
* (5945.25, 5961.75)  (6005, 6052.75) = 1.15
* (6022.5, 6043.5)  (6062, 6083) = 1.05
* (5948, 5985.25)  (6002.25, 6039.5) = 1.10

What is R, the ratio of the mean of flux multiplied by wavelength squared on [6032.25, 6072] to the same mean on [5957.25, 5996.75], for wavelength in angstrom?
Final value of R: 1.16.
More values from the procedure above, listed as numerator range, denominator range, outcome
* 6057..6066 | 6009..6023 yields 1.09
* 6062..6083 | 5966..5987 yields 1.20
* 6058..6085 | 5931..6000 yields 1.20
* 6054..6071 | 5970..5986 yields 1.14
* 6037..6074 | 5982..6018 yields 1.10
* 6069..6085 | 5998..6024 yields 1.16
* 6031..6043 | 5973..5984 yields 1.14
